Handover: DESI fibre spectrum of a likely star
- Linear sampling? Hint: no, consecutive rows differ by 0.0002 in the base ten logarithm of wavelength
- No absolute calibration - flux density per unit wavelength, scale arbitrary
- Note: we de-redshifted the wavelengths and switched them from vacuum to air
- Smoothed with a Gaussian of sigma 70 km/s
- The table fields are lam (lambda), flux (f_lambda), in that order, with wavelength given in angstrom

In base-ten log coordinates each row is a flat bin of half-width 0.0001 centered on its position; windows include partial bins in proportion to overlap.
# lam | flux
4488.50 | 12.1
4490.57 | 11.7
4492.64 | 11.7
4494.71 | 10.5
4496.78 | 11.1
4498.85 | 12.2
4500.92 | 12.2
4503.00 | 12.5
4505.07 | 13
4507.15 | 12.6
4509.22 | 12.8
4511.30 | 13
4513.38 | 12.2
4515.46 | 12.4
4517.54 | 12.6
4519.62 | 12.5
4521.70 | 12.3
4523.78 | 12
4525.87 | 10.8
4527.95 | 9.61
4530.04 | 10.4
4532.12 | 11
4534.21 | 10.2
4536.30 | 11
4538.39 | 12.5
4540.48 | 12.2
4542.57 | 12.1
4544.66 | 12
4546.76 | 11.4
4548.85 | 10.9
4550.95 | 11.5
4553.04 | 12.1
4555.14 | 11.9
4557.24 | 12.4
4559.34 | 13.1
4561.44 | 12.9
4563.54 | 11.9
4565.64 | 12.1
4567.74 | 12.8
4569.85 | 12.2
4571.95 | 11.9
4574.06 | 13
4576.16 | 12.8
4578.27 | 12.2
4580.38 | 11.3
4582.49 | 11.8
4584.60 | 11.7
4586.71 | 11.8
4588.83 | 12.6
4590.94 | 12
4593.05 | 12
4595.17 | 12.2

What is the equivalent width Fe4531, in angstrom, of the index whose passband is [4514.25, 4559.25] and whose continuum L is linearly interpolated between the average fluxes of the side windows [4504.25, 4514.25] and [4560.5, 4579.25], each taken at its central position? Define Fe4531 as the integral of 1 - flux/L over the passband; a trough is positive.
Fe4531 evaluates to 3.4 angstrom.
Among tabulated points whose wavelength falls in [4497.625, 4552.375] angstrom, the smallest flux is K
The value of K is 9.61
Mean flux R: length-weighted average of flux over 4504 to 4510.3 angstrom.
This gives 12.8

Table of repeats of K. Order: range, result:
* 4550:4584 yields 11.3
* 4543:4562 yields 10.9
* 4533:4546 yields 10.2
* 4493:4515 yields 10.5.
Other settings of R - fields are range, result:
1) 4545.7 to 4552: 11.3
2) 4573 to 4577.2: 12.9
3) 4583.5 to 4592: 12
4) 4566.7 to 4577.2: 12.5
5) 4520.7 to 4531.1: 11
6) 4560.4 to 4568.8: 12.4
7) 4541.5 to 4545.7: 12.1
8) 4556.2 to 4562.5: 12.8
